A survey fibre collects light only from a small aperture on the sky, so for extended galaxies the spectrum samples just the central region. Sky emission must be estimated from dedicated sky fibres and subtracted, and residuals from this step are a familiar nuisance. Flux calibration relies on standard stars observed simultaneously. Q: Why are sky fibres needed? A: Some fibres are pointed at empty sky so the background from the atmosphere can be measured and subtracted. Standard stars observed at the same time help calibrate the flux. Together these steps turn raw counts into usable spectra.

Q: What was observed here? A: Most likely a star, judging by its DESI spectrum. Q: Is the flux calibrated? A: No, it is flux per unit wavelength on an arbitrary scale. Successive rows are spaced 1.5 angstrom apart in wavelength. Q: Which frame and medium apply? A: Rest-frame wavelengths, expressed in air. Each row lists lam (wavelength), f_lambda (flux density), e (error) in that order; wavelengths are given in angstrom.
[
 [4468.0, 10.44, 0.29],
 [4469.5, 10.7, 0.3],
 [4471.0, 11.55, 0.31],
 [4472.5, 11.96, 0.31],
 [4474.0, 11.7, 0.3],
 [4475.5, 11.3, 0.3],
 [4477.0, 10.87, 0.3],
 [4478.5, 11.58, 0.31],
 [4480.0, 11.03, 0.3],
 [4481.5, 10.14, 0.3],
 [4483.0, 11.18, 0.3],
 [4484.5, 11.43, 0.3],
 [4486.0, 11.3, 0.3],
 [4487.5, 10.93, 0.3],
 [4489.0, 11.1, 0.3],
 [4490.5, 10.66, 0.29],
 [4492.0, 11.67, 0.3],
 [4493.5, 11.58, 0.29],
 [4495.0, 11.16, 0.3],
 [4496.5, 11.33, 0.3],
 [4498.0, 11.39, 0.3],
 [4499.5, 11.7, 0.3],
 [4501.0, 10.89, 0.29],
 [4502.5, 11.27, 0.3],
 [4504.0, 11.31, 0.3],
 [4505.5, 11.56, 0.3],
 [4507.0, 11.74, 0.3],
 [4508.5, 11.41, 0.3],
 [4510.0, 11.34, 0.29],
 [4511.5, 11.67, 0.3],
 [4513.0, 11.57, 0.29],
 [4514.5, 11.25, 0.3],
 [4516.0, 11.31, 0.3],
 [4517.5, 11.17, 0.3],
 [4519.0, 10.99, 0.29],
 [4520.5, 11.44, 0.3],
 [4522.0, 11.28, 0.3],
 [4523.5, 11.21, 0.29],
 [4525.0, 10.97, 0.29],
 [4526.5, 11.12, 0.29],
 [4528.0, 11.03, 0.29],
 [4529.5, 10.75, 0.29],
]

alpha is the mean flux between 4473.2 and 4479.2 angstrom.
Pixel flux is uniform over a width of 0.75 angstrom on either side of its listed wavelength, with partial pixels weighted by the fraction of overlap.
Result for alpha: 11.4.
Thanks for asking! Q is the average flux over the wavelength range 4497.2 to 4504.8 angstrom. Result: 11.3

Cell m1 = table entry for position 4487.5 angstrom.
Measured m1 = 10.93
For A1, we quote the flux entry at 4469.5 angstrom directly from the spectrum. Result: 10.7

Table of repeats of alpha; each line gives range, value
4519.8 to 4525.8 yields 11.2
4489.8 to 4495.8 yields 11.3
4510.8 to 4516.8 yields 11.4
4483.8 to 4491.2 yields 11.1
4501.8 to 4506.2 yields 11.4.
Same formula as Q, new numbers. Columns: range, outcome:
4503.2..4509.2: 11.5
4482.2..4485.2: 11.3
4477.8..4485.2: 11.1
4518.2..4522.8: 11.2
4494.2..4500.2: 11.4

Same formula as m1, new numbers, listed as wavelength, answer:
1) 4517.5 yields 11.17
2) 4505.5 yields 11.56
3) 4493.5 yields 11.58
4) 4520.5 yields 11.44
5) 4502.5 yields 11.27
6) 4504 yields 11.31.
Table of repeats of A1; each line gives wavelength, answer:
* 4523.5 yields 11.21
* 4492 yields 11.67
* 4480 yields 11.03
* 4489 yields 11.1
